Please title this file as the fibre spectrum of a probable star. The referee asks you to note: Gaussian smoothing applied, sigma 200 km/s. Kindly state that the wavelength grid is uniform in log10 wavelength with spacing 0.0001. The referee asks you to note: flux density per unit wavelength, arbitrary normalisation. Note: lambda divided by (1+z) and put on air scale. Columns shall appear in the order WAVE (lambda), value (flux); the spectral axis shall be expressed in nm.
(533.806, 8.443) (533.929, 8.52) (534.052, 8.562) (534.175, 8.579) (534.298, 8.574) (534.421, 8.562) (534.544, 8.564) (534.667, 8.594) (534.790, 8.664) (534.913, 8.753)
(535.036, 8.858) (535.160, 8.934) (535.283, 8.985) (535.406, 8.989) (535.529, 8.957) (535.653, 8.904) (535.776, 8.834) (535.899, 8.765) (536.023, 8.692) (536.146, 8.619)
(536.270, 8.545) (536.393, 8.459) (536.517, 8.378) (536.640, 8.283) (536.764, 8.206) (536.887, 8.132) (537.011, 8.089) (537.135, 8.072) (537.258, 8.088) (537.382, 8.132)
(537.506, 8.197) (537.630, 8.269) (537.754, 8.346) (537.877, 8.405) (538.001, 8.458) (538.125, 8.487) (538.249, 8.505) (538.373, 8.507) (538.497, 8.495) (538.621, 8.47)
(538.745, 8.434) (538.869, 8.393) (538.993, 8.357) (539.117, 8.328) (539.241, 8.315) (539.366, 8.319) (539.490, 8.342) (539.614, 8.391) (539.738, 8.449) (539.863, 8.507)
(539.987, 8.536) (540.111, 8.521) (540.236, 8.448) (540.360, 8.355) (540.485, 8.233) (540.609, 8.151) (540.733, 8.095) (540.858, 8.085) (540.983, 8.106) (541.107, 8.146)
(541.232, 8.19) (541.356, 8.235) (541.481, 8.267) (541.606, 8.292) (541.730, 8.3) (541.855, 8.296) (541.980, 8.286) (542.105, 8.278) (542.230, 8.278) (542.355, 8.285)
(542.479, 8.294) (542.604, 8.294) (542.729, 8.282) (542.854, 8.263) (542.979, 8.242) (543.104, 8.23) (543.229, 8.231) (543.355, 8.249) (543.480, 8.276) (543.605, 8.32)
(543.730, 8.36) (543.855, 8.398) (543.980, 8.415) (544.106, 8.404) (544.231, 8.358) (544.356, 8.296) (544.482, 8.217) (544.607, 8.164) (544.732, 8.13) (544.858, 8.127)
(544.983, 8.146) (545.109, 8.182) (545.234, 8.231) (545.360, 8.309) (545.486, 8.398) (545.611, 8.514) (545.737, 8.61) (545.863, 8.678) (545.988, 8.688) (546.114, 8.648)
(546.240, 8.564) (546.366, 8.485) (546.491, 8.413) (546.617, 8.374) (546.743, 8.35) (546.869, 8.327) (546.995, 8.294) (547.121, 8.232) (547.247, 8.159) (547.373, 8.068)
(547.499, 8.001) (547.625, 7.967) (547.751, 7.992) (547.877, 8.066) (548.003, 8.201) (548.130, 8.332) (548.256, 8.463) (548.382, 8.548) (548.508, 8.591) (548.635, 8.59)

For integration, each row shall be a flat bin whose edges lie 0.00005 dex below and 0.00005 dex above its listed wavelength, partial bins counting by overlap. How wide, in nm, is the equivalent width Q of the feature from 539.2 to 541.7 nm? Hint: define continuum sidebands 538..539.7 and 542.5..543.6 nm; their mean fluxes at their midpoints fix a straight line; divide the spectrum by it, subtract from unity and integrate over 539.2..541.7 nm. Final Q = 0.02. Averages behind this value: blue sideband 8.41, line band 8.3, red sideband 8.26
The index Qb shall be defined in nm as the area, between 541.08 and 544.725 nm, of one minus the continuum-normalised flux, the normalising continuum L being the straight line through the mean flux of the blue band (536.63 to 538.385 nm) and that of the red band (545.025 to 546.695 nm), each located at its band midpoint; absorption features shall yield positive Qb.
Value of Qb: 0.05 nm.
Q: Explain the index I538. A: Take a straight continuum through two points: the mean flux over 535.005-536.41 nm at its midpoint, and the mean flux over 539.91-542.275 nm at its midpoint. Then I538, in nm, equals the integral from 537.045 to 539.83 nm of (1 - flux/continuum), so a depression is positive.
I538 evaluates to 0.06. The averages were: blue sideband 8.8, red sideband 8.27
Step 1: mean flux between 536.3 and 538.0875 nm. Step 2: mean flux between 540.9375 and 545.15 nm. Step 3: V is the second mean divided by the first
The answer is 1.0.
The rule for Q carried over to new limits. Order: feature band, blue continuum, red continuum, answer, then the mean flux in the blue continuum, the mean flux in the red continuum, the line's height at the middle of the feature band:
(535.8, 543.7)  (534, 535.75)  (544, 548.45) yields 0.218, 8.75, 8.31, 8.56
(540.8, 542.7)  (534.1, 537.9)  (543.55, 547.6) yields 0.039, 8.53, 8.34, 8.41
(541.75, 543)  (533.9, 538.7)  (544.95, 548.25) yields 0.018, 8.52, 8.32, 8.4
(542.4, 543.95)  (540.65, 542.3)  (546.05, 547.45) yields -0.006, 8.22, 8.35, 8.26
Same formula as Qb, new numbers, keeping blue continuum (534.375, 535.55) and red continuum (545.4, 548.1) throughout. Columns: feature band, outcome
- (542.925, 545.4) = 0.05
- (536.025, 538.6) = 0.10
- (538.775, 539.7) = 0.03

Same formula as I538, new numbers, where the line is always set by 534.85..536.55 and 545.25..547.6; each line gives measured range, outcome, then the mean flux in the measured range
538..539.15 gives 0.03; 8.45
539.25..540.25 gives 0.02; 8.43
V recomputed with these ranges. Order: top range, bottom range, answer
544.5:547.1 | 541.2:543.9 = 1.01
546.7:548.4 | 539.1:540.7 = 0.98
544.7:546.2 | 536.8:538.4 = 1.01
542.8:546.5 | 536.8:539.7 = 1.00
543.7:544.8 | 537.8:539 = 0.98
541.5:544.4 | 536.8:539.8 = 1.00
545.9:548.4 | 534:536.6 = 0.95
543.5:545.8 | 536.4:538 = 1.01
